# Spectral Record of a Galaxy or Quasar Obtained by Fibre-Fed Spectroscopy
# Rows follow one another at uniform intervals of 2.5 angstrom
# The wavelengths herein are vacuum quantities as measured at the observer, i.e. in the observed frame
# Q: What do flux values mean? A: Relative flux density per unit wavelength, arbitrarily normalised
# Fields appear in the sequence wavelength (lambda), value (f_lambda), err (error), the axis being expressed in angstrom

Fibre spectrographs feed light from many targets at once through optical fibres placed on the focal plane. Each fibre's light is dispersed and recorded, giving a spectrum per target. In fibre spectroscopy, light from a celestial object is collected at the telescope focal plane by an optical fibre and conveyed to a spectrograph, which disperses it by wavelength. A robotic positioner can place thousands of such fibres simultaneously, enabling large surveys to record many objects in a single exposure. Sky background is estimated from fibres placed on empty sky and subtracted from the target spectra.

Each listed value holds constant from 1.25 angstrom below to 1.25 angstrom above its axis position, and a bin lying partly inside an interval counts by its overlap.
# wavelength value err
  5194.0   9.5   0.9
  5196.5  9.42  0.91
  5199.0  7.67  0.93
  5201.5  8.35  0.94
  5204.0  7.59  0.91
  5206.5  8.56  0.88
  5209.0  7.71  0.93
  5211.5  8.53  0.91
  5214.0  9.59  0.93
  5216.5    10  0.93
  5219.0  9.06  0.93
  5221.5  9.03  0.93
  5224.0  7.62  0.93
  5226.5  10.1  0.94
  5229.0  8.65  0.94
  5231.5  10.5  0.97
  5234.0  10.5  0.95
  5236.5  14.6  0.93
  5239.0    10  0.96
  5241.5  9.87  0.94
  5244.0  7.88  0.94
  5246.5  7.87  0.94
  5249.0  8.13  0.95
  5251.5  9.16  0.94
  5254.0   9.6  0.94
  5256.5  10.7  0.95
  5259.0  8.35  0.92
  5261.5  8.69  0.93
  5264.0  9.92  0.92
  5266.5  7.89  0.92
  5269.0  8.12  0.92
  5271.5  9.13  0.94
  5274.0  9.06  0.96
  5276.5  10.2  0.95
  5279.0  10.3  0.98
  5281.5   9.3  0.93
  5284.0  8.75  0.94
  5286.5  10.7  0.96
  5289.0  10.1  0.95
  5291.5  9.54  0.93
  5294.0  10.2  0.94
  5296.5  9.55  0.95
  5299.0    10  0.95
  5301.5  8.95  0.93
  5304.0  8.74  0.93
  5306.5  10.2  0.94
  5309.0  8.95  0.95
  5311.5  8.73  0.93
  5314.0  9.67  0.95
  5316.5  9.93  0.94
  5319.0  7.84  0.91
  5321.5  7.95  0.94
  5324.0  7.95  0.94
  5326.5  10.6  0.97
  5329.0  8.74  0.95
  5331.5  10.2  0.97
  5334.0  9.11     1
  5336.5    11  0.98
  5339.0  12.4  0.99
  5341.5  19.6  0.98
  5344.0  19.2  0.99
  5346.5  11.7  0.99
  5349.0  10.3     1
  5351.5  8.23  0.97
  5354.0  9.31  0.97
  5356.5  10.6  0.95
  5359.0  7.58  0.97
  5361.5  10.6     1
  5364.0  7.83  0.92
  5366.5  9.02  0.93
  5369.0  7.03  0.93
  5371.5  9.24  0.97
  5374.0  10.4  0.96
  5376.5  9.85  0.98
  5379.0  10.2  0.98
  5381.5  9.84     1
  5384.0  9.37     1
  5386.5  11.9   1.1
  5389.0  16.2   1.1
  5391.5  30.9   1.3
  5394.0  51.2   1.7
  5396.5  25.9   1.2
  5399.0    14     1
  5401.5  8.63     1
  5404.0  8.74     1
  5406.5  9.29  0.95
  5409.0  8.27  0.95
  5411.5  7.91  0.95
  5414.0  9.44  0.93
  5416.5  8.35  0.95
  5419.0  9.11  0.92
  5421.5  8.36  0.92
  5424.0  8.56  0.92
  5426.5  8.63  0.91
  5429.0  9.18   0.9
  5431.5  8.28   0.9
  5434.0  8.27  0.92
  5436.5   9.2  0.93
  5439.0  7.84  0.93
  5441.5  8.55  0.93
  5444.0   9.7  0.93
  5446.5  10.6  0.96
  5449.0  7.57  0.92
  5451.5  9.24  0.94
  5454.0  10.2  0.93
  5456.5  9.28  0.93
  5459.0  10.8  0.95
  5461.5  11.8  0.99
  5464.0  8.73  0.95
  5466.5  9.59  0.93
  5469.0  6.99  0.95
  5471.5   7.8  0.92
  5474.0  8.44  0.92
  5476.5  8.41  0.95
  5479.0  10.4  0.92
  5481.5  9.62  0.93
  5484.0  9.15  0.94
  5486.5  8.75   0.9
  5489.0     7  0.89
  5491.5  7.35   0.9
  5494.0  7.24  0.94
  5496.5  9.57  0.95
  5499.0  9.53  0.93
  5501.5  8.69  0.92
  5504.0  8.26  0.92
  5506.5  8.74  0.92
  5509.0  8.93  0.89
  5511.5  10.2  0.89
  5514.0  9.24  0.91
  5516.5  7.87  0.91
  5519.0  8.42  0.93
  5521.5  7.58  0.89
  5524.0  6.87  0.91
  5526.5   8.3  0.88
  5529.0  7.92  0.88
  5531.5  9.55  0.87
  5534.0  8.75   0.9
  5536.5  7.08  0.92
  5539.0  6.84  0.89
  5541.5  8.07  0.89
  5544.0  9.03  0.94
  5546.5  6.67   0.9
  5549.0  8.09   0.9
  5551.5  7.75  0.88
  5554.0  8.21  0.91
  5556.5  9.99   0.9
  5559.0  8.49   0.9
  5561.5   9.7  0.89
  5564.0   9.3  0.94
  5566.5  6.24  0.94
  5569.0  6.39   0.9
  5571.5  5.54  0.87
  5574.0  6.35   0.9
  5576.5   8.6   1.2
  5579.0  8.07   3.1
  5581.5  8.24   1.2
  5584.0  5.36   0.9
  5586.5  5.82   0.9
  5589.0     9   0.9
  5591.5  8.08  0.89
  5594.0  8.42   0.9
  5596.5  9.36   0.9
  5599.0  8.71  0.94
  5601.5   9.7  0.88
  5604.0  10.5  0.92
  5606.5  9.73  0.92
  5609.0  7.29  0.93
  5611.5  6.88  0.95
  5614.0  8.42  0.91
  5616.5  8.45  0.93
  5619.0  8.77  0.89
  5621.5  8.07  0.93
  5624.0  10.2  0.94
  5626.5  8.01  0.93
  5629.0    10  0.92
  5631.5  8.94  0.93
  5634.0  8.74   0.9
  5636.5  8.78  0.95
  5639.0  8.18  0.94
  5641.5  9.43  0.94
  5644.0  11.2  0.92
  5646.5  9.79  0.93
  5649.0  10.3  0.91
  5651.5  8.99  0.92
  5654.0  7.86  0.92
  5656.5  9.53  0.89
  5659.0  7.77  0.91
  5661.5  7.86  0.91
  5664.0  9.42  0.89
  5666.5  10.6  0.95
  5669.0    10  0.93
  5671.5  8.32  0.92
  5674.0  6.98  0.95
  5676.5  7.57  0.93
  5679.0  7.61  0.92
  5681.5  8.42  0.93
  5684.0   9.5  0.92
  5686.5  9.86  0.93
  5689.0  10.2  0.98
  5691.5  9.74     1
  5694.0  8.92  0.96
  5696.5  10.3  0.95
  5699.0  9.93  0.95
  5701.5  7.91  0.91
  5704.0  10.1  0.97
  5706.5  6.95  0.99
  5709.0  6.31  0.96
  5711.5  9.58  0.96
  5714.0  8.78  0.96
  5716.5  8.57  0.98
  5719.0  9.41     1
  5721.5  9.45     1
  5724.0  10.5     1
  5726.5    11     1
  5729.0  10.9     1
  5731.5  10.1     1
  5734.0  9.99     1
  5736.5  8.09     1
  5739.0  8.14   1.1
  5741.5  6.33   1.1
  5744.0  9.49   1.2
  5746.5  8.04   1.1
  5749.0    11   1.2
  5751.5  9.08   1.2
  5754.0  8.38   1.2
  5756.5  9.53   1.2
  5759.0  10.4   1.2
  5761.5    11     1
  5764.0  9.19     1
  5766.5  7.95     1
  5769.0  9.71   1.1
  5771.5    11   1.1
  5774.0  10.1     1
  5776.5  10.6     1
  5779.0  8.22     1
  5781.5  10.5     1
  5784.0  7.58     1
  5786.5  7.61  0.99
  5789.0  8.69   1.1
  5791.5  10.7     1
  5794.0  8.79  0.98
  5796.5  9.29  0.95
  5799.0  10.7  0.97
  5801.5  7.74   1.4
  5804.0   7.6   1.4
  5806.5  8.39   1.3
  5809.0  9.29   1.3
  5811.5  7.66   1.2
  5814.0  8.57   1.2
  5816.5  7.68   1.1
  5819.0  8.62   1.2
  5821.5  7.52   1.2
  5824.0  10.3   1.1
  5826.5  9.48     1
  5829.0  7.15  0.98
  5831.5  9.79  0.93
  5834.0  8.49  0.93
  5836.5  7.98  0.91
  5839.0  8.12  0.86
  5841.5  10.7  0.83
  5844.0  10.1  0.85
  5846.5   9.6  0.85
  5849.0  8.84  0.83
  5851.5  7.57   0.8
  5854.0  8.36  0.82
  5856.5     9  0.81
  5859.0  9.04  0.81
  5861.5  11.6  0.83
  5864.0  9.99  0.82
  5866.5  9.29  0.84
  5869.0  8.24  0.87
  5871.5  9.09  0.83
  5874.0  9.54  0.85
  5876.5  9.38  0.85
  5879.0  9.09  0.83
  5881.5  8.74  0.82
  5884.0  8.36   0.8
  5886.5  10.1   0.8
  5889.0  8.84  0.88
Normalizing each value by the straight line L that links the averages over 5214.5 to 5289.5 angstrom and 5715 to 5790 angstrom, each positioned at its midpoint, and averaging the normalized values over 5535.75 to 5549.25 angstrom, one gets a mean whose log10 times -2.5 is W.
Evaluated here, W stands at 0.228 mag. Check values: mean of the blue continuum 9.45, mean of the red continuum 9.35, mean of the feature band 7.62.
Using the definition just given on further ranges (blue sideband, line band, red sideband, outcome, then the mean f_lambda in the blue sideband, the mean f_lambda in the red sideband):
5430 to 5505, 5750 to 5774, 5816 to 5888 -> -0.07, 8.9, 9.04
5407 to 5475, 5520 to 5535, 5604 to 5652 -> 0.10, 8.92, 9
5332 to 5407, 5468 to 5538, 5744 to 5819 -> 0.38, 13.3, 9.13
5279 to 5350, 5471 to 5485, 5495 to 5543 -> -0.03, 10.4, 8.44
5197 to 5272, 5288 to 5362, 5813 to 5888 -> -0.13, 9.12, 9.01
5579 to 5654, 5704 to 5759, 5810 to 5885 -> -0.03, 8.71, 8.93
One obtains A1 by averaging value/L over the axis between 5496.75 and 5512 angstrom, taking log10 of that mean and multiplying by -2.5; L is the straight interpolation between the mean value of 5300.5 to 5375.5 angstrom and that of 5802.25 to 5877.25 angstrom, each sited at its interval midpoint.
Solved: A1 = 0.07 mag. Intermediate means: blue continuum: 10.1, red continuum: 8.89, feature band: 9.04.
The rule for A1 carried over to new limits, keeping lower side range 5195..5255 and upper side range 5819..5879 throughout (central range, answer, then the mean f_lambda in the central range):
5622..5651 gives -0.03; 9.37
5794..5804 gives 0.01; 8.98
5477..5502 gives 0.05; 8.72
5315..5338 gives -0.02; 9.3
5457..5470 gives -0.06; 9.61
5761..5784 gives -0.06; 9.65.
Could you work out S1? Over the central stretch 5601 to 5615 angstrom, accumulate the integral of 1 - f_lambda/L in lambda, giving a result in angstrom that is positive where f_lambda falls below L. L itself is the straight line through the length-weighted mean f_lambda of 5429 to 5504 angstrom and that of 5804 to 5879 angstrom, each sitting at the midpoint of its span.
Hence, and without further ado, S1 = 0.3 angstrom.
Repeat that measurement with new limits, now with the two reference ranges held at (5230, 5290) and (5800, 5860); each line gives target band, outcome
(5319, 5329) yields 0.8 angstrom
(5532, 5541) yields 1.3 angstrom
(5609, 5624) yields 1.3 angstrom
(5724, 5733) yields -1.8 angstrom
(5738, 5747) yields 0.8 angstrom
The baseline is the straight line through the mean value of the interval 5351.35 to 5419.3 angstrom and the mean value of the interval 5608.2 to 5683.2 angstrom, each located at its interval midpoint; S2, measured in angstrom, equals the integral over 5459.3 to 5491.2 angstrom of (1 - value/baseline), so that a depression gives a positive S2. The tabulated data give 6.7 angstrom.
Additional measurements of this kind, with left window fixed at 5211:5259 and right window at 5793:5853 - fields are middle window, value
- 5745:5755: -0.3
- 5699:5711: 1.0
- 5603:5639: 1.1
